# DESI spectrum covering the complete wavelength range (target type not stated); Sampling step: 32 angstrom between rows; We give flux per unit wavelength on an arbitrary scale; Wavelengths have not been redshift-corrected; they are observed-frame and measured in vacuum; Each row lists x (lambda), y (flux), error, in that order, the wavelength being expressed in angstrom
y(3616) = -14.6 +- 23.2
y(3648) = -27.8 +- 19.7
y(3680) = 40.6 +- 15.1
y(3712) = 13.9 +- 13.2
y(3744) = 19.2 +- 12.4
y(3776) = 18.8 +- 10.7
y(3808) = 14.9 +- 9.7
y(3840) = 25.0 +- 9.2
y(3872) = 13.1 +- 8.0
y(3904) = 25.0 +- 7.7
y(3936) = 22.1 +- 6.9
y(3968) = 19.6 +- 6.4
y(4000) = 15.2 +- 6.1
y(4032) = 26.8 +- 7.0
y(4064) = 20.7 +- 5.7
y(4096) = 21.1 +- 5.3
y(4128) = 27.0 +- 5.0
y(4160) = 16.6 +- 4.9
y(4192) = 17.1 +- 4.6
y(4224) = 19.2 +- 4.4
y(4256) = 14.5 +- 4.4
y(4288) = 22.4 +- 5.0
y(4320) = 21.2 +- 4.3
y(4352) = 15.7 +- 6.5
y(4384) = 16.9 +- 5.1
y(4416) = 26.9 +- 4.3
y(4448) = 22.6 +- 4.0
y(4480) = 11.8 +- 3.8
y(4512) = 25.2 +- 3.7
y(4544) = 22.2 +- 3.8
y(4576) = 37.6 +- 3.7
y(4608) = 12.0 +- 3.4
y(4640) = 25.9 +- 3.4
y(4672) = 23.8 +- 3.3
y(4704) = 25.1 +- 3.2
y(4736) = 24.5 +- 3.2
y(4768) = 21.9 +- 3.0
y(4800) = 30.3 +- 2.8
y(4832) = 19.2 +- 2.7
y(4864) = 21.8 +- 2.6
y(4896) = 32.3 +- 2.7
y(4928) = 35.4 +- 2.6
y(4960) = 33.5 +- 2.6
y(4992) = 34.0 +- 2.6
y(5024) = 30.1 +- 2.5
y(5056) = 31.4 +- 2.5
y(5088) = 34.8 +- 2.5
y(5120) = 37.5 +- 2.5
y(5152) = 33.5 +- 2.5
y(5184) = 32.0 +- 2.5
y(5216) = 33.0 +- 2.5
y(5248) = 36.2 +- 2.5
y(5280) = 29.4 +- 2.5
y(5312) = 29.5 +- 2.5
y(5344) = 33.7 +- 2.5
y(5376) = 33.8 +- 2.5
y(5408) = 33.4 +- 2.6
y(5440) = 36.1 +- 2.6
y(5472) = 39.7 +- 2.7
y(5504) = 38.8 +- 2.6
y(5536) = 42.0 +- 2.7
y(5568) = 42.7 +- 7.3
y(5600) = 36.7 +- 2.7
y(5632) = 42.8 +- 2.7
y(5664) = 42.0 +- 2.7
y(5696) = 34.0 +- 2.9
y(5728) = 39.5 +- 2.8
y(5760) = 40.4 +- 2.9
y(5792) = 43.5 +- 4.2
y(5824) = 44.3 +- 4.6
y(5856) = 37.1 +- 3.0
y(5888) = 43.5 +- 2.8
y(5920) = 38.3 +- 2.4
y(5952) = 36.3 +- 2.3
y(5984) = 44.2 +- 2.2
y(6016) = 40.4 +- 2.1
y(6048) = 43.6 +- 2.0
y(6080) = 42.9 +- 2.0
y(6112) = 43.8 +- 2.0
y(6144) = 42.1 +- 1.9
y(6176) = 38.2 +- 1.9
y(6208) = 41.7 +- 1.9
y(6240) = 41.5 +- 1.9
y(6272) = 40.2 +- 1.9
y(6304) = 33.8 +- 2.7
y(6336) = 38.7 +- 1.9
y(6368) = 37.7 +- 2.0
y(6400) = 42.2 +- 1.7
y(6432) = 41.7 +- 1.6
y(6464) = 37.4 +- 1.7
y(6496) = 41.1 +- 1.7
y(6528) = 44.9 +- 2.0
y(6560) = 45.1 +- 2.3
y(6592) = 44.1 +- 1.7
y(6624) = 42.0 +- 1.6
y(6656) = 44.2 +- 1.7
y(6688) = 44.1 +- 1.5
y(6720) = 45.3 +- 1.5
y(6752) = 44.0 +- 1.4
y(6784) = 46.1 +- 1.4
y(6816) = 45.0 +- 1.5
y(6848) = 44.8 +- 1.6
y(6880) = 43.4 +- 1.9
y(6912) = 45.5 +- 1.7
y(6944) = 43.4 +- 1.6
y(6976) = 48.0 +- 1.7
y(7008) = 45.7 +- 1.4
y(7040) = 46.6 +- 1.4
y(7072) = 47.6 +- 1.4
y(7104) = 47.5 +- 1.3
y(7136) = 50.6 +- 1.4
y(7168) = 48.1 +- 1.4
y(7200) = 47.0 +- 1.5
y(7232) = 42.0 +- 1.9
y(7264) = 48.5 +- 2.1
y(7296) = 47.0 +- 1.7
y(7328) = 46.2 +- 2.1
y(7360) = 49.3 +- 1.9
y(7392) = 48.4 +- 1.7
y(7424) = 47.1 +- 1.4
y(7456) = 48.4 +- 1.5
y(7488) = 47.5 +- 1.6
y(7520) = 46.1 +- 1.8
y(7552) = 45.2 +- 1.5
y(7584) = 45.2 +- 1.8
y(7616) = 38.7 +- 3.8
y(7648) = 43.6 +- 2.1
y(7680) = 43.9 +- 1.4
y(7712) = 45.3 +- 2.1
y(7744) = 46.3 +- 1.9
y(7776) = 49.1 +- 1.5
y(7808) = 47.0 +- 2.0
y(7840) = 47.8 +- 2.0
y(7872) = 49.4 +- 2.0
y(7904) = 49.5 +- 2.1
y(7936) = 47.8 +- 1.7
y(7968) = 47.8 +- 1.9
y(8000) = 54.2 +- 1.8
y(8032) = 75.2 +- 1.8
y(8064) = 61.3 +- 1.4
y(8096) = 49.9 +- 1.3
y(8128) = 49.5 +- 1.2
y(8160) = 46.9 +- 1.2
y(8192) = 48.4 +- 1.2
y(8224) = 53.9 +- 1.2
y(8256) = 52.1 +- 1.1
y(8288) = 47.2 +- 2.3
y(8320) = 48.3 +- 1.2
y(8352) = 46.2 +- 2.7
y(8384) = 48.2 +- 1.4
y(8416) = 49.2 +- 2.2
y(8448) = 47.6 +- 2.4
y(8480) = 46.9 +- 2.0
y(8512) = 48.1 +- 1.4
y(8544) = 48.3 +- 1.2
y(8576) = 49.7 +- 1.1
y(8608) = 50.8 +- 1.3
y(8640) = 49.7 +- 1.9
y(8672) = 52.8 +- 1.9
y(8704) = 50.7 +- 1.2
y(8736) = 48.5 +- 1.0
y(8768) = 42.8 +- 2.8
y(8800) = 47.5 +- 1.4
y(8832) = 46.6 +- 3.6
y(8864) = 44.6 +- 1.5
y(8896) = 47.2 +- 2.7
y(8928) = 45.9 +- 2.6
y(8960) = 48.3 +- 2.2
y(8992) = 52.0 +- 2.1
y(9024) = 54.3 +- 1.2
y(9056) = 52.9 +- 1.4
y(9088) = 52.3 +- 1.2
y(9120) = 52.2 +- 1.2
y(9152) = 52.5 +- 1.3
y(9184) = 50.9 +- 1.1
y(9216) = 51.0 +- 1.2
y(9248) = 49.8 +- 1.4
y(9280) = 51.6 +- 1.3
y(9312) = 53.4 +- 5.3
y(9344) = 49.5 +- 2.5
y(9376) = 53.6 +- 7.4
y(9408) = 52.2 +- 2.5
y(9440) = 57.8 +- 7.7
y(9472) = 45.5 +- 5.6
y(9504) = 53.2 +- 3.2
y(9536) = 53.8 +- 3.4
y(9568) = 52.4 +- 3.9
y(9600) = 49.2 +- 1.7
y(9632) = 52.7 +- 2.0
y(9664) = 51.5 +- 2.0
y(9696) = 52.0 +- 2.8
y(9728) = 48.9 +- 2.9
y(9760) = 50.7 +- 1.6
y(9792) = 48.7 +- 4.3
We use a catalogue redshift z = 0.23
